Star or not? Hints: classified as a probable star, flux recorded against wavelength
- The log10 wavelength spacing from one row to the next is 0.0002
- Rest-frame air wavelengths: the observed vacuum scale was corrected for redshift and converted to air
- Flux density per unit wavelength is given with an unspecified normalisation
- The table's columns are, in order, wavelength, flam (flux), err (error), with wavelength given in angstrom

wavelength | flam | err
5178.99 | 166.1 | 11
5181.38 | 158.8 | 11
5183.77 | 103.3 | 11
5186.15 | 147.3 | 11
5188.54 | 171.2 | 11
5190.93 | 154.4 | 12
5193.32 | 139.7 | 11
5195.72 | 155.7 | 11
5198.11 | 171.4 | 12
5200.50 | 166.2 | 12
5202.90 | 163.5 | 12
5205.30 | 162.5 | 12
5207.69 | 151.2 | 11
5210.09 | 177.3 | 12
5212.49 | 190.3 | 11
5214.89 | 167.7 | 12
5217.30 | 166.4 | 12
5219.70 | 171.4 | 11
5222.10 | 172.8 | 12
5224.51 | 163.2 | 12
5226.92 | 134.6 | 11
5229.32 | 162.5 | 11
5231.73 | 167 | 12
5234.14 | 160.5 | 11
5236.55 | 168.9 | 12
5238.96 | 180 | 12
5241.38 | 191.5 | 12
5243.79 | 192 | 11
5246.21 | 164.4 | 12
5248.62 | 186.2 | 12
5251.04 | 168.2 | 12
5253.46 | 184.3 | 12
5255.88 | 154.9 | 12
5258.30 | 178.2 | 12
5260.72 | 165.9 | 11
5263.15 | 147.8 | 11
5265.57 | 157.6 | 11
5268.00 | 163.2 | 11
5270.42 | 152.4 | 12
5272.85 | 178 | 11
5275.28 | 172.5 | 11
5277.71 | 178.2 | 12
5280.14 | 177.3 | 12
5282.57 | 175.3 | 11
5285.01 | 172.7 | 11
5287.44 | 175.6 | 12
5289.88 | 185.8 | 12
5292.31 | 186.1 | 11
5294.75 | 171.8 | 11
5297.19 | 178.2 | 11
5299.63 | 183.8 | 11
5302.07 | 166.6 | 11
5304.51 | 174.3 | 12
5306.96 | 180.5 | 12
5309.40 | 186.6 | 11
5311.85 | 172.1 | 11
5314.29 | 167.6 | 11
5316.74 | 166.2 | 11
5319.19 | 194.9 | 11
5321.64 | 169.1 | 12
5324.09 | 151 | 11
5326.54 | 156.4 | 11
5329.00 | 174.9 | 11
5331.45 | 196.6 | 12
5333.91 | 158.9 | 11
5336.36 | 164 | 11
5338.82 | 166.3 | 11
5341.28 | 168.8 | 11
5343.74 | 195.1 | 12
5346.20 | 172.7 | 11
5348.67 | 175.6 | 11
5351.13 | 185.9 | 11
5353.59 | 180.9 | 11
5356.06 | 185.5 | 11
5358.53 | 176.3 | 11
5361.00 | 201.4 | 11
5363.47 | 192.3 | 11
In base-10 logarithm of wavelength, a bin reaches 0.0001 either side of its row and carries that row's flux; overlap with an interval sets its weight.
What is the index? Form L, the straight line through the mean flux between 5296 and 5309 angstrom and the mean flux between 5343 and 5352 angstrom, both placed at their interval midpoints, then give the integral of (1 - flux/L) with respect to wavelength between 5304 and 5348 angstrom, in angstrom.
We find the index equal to 1.6 angstrom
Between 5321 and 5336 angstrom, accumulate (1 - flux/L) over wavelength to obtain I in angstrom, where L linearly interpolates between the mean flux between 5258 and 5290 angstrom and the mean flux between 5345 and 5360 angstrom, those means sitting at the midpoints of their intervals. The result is 0.8 angstrom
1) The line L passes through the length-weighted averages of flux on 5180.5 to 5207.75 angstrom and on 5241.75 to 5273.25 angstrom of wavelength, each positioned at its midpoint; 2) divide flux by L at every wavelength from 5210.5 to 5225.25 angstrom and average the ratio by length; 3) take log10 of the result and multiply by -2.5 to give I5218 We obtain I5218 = -0.08 mag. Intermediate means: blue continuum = 154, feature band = 172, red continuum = 169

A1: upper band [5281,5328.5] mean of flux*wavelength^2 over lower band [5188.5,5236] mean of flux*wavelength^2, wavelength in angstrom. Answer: 1.1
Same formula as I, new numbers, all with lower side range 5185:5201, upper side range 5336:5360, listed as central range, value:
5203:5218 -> -0.8 angstrom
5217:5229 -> 0.0 angstrom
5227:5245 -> -1.0 angstrom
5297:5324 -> -0.4 angstrom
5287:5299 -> -0.7 angstrom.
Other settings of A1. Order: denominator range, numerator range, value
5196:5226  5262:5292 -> 1.04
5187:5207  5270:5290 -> 1.12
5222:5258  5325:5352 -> 1.06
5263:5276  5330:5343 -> 1.08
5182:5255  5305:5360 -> 1.11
